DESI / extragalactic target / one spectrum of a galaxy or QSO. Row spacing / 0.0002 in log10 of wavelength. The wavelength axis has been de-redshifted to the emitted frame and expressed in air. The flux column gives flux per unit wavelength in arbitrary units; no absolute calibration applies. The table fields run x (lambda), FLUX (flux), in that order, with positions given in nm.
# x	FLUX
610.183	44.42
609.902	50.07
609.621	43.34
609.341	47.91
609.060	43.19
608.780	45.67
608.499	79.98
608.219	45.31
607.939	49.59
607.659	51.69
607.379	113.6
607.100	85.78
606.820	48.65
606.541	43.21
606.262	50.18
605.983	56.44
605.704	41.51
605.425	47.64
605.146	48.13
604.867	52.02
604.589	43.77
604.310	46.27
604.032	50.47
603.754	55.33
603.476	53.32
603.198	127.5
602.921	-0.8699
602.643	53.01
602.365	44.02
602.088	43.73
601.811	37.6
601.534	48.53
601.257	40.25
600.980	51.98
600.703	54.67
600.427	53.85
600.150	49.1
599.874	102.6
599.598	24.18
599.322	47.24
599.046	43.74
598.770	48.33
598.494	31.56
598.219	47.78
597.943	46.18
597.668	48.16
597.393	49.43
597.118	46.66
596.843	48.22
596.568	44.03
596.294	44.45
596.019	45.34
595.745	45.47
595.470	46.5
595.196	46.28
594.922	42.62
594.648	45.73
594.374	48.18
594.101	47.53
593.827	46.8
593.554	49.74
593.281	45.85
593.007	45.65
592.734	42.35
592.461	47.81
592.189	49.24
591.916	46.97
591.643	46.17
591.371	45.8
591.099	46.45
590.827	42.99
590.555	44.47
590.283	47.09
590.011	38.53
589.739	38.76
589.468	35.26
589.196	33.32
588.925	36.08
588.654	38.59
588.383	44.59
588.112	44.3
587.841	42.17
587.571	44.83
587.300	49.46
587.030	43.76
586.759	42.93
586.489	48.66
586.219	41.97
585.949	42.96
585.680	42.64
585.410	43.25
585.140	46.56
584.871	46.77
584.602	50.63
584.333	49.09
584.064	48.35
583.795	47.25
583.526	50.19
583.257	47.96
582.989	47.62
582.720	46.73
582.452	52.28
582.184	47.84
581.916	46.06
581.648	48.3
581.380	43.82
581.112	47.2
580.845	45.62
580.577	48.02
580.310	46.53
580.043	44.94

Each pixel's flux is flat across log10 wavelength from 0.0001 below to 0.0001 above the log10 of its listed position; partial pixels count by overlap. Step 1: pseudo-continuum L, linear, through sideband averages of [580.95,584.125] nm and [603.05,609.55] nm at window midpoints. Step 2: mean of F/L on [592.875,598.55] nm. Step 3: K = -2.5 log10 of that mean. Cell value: 0.16 mag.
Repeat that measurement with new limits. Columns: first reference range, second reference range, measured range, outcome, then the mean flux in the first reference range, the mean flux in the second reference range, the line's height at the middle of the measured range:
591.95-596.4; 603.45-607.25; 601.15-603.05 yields 0.29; 46.2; 51.8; 50.2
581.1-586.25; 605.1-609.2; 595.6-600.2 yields 0.11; 47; 56.9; 53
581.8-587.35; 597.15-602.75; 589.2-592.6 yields 0.09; 46.8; 48.2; 47.4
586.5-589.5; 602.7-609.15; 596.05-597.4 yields 0.06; 41.9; 55.7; 48.6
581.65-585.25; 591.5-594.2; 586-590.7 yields 0.13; 48.3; 46.8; 47.5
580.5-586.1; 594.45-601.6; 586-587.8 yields 0.05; 47.1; 47.8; 47.3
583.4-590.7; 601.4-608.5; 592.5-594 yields 0.03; 43.8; 54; 47.3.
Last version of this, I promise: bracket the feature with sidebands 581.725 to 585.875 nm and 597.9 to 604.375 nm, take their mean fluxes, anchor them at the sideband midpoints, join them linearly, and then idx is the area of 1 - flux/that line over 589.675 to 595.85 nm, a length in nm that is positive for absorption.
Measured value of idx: 0.41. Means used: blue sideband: 47.5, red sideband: 50.1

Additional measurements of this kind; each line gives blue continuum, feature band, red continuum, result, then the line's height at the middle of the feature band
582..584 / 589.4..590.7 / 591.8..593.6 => 0.17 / 47.1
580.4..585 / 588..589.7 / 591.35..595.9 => 0.30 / 47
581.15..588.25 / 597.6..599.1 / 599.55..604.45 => 0.21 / 51.2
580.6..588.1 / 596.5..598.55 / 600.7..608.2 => 0.20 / 50.8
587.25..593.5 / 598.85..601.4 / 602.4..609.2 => -0.05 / 50.9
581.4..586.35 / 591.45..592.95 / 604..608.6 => 0.12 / 50.3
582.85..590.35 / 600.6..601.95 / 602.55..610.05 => 0.14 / 51.9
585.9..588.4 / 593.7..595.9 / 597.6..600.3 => 0.06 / 47.4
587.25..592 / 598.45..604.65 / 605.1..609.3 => 0.20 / 52.1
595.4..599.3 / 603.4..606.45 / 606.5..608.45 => 0.52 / 59.6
